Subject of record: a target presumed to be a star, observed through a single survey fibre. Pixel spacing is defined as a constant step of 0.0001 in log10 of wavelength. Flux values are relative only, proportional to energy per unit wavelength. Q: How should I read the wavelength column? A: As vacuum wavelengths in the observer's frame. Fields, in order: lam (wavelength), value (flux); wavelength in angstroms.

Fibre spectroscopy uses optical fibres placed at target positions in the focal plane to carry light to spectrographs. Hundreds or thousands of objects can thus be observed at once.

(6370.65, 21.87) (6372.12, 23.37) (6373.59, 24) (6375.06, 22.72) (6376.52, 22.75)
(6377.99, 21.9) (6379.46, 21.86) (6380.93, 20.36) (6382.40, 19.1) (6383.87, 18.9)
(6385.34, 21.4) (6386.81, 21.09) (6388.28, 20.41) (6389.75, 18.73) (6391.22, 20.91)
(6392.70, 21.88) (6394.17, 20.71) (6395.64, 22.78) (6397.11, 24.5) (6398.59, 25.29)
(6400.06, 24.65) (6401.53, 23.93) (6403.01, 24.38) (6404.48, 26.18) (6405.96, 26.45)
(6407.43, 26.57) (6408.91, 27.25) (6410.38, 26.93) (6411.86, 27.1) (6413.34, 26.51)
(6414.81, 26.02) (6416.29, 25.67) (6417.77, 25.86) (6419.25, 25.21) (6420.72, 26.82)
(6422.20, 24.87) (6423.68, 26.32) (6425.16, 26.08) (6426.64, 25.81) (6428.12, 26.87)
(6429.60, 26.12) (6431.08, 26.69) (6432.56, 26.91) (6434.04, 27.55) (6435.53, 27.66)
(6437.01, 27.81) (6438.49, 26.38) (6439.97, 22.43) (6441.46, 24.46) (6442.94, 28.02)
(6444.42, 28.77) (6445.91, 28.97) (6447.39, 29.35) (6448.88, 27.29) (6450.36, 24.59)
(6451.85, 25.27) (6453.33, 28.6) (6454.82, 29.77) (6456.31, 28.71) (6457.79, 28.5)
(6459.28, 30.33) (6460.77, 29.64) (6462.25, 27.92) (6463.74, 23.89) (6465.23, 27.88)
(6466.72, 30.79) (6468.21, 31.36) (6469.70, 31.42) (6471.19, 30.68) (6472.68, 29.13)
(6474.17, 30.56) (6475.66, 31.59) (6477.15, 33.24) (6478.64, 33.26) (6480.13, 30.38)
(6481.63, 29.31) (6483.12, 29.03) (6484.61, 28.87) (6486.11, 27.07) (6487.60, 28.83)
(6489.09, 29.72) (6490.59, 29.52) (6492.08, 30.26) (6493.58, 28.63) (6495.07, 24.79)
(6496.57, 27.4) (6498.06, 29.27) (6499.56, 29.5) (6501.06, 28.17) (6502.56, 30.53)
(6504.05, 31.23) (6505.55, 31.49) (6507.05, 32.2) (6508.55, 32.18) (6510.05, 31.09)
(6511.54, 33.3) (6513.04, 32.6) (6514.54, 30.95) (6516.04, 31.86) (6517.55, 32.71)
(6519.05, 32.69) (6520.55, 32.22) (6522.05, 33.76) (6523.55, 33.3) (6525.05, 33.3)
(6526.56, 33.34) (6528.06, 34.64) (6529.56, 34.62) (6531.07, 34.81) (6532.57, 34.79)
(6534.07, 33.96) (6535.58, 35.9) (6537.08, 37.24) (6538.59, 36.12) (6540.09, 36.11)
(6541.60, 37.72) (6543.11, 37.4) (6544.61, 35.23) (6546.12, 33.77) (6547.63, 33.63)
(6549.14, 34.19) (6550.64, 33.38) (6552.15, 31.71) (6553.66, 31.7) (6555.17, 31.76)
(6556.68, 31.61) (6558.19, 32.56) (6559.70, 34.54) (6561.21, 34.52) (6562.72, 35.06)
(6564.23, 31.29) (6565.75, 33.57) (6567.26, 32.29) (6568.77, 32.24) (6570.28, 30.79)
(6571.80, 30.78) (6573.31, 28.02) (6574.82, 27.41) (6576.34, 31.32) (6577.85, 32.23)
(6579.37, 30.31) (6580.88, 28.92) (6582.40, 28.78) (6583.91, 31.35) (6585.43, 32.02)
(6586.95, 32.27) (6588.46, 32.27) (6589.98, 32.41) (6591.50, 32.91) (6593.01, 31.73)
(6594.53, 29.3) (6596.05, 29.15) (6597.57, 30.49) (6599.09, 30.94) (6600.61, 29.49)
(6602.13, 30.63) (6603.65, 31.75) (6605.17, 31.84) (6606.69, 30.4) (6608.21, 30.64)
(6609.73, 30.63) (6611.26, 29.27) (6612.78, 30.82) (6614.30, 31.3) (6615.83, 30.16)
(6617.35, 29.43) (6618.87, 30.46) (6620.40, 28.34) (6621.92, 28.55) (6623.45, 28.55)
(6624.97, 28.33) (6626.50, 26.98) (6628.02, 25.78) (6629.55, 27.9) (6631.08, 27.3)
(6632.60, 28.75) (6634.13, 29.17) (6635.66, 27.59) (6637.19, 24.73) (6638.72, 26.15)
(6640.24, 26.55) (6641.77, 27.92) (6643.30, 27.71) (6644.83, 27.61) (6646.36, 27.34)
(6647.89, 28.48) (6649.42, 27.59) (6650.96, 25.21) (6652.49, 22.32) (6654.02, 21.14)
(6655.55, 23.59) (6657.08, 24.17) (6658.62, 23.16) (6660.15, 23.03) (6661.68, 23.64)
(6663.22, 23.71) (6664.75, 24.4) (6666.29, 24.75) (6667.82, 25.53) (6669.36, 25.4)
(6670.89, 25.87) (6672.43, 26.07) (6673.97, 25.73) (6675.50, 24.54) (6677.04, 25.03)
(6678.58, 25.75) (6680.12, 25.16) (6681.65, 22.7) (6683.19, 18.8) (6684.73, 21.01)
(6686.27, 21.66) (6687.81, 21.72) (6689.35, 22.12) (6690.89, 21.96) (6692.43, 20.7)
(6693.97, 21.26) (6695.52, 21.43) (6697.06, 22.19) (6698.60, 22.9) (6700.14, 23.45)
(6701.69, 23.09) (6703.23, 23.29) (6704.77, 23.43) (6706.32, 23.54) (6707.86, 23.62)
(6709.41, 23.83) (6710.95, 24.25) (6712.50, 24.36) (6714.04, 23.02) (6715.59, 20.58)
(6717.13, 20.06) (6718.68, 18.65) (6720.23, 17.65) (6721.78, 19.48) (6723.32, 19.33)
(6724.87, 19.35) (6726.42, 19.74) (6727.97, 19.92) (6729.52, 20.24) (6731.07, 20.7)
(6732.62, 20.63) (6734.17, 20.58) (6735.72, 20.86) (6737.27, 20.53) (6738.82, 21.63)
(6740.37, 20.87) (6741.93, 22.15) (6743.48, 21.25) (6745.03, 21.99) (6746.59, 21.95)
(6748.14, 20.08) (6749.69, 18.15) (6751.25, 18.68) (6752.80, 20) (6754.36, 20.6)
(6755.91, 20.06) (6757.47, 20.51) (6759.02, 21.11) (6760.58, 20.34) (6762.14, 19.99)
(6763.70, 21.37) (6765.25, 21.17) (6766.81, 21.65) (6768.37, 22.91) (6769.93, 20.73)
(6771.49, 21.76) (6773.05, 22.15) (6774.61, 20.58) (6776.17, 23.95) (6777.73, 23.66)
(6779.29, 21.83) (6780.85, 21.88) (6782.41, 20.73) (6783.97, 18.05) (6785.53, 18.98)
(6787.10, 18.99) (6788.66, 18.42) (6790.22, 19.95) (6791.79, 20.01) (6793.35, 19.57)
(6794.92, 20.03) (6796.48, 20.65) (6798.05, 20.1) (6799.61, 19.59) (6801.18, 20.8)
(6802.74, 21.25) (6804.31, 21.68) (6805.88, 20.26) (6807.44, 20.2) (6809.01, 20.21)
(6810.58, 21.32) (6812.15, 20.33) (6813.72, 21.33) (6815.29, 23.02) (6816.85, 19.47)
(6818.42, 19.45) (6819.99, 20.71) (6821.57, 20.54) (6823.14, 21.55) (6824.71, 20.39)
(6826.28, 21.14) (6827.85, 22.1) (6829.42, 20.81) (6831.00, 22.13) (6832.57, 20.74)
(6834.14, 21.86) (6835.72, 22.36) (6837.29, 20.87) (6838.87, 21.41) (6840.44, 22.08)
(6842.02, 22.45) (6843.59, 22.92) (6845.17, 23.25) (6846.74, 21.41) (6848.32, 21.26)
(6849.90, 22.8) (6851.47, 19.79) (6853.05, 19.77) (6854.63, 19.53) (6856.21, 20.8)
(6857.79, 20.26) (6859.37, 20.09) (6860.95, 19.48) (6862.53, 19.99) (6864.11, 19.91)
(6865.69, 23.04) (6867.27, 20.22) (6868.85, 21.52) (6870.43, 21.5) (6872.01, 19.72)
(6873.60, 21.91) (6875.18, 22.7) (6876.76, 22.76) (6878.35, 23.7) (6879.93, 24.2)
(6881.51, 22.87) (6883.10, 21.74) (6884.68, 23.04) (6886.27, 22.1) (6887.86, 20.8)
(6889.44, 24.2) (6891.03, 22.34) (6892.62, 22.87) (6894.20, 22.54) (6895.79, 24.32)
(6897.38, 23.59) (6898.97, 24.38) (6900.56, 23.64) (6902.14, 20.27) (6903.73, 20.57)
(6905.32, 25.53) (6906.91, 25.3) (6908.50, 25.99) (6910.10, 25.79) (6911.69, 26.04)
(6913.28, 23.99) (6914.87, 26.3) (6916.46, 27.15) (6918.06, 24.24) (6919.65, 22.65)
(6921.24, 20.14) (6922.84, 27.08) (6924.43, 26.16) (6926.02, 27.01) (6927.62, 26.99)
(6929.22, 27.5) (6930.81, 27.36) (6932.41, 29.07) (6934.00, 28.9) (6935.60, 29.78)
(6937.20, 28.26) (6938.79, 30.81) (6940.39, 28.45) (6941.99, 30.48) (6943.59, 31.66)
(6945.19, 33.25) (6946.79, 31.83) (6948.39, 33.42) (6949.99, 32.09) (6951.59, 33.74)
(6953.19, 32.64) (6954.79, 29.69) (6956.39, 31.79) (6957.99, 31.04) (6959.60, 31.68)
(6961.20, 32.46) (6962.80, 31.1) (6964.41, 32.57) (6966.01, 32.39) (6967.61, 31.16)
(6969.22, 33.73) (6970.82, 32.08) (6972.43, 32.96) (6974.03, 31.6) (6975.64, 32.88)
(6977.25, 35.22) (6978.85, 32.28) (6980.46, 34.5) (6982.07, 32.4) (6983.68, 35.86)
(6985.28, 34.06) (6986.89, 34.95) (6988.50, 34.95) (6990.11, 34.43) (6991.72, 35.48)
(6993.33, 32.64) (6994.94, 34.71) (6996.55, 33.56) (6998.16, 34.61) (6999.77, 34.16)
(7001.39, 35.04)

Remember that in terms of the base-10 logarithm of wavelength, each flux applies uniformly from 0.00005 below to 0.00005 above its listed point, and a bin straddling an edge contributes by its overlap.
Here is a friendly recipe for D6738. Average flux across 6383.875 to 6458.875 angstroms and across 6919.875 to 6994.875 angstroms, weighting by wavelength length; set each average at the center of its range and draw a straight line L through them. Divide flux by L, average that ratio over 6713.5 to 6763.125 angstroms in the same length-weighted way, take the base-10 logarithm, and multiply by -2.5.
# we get 0.38 mag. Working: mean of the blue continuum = 25.6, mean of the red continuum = 31.3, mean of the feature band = 20.3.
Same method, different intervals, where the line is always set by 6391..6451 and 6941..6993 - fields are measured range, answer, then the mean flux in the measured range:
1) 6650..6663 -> 0.230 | 23.4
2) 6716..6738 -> 0.440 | 19.9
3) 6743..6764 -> 0.422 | 20.4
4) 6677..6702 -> 0.295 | 22.3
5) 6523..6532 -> -0.242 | 34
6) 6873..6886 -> 0.355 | 22.9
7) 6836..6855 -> 0.405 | 21.5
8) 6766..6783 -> 0.350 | 22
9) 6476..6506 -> -0.107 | 29.5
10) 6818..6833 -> 0.424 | 21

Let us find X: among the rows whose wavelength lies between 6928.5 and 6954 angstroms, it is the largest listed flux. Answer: 33.74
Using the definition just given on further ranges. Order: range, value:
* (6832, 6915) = 26.3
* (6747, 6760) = 21.11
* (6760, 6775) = 22.91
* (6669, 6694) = 26.07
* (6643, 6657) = 28.48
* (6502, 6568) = 37.72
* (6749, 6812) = 23.95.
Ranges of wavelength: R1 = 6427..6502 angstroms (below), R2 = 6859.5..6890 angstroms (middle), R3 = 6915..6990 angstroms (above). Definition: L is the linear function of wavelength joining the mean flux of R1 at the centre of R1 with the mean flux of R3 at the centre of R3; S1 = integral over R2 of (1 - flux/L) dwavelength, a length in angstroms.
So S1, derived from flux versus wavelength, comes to 8.6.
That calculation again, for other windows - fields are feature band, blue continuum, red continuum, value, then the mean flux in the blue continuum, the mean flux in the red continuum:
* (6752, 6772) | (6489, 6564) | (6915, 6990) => 6.8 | 32.7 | 30.7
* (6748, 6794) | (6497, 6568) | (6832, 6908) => 8.5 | 33.2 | 22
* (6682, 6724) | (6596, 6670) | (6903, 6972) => 9.1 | 27.5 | 28.9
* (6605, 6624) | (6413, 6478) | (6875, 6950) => -2.1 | 27.7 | 25.7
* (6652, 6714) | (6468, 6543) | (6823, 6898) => 7.9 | 31.8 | 21.7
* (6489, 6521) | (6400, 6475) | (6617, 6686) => -4.5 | 27.2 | 25.8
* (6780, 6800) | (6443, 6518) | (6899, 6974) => 6.3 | 29.6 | 28.6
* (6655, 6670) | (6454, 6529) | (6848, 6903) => 1.4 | 30.5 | 21.8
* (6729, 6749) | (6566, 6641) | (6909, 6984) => 5.9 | 29.8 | 30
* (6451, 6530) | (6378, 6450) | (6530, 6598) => -4.2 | 24.9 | 32.7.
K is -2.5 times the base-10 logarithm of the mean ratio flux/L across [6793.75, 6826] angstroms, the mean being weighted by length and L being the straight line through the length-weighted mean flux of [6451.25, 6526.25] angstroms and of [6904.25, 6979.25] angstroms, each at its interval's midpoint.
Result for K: 0.39 mag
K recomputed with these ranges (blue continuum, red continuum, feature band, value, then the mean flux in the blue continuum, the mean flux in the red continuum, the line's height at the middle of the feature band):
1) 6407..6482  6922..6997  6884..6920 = 0.294 mag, 27.8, 31.7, 31.2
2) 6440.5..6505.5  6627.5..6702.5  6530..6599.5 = -0.210 mag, 29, 24.6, 26.9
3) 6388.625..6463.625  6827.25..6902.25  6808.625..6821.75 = 0.081 mag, 26.1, 21.9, 22.3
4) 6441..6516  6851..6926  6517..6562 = -0.197 mag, 29.5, 22.8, 28.5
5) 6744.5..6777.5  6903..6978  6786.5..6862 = 0.148 mag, 21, 29.2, 23.9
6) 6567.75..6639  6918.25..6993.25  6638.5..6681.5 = 0.189 mag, 29.8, 31.1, 30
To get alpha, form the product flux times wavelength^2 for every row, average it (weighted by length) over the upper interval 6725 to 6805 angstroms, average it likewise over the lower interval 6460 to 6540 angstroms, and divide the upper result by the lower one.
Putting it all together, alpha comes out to 0.7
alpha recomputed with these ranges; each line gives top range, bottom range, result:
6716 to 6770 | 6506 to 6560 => 0.65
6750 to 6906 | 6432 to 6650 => 0.76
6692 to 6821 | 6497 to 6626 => 0.70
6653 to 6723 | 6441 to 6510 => 0.84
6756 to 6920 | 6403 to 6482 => 0.88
